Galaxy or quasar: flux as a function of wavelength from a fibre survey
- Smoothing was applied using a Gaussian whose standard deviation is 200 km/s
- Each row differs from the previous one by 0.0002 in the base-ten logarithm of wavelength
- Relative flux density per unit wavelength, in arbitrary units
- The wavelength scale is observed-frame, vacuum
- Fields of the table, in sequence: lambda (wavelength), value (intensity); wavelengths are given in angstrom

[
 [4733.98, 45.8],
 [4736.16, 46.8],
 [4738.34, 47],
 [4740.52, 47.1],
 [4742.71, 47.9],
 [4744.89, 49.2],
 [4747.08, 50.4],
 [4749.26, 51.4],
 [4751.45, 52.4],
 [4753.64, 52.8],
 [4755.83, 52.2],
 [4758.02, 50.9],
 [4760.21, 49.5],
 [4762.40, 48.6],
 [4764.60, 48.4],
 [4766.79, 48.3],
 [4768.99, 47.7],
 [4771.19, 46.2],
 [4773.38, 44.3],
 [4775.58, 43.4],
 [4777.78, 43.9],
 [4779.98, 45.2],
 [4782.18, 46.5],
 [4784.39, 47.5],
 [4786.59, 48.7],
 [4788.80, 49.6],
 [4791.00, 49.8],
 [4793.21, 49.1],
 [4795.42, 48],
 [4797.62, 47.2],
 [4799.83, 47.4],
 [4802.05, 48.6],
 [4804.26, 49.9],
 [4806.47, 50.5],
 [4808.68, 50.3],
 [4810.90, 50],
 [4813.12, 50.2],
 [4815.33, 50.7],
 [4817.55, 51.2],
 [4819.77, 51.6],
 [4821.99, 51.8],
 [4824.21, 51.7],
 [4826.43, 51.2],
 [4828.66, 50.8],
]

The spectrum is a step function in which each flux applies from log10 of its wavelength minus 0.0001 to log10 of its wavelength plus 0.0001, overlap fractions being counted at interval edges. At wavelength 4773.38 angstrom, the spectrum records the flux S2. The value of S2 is 44.3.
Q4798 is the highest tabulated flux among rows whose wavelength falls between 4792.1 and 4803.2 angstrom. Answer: 49.1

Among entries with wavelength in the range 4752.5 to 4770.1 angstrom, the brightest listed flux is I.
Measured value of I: 52.8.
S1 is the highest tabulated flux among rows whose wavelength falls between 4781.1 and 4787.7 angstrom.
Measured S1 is 48.7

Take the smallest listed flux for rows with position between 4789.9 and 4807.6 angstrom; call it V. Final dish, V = 47.2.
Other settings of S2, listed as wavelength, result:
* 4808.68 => 50.3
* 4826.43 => 51.2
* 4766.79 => 48.3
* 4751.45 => 52.4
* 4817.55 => 51.2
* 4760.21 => 49.5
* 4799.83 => 47.4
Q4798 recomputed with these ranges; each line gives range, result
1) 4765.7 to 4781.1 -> 48.3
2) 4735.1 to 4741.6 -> 47.1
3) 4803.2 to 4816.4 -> 50.7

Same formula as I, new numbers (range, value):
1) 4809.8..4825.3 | 51.8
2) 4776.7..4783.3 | 46.5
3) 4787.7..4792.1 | 49.8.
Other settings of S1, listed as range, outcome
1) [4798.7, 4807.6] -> 50.5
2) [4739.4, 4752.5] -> 52.4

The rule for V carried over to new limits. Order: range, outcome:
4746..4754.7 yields 50.4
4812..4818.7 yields 50.2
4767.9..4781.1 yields 43.4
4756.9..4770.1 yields 47.7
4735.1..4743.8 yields 46.8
